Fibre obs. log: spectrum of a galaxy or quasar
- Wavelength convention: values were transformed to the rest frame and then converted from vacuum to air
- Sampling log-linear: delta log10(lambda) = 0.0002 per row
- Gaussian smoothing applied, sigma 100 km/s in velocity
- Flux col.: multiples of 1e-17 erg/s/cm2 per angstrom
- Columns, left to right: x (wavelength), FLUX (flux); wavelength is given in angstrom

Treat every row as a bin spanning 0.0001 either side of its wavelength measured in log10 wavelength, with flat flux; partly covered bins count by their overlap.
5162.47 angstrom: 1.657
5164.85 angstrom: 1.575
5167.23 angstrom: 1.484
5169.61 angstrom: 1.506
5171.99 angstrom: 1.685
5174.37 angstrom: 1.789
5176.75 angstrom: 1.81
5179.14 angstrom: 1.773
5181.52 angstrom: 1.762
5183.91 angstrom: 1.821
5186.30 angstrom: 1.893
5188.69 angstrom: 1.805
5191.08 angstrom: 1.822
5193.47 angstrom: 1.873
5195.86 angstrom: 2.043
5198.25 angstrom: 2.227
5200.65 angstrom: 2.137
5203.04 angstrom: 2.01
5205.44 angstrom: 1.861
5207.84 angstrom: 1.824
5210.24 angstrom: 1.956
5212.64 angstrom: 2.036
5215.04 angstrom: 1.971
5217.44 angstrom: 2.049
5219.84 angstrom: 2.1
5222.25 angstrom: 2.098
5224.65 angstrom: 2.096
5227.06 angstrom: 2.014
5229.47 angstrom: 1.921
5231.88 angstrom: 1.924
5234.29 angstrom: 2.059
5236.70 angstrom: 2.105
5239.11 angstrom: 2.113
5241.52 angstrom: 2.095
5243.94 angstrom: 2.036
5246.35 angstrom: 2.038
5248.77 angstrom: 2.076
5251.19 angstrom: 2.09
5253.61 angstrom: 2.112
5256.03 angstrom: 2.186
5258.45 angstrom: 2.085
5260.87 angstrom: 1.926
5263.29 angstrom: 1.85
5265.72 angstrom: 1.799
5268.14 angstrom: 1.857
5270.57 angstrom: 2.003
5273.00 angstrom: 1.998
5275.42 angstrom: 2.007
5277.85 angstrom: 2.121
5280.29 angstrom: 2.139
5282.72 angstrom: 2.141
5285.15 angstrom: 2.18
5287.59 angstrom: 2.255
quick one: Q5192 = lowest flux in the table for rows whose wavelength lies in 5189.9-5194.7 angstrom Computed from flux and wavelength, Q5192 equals 1.822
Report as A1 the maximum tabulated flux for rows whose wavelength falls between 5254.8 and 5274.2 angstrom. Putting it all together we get 2.186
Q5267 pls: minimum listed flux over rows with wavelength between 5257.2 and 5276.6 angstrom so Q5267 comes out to 1.799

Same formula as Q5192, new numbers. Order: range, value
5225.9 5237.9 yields 1.921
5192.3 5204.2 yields 1.873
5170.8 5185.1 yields 1.685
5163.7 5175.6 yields 1.484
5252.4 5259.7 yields 2.085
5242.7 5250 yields 2.036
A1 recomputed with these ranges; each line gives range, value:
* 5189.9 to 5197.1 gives 2.043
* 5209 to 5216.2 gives 2.036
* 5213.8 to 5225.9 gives 2.1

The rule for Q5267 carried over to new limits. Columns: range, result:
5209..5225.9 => 1.956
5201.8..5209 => 1.824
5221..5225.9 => 2.096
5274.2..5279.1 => 2.007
